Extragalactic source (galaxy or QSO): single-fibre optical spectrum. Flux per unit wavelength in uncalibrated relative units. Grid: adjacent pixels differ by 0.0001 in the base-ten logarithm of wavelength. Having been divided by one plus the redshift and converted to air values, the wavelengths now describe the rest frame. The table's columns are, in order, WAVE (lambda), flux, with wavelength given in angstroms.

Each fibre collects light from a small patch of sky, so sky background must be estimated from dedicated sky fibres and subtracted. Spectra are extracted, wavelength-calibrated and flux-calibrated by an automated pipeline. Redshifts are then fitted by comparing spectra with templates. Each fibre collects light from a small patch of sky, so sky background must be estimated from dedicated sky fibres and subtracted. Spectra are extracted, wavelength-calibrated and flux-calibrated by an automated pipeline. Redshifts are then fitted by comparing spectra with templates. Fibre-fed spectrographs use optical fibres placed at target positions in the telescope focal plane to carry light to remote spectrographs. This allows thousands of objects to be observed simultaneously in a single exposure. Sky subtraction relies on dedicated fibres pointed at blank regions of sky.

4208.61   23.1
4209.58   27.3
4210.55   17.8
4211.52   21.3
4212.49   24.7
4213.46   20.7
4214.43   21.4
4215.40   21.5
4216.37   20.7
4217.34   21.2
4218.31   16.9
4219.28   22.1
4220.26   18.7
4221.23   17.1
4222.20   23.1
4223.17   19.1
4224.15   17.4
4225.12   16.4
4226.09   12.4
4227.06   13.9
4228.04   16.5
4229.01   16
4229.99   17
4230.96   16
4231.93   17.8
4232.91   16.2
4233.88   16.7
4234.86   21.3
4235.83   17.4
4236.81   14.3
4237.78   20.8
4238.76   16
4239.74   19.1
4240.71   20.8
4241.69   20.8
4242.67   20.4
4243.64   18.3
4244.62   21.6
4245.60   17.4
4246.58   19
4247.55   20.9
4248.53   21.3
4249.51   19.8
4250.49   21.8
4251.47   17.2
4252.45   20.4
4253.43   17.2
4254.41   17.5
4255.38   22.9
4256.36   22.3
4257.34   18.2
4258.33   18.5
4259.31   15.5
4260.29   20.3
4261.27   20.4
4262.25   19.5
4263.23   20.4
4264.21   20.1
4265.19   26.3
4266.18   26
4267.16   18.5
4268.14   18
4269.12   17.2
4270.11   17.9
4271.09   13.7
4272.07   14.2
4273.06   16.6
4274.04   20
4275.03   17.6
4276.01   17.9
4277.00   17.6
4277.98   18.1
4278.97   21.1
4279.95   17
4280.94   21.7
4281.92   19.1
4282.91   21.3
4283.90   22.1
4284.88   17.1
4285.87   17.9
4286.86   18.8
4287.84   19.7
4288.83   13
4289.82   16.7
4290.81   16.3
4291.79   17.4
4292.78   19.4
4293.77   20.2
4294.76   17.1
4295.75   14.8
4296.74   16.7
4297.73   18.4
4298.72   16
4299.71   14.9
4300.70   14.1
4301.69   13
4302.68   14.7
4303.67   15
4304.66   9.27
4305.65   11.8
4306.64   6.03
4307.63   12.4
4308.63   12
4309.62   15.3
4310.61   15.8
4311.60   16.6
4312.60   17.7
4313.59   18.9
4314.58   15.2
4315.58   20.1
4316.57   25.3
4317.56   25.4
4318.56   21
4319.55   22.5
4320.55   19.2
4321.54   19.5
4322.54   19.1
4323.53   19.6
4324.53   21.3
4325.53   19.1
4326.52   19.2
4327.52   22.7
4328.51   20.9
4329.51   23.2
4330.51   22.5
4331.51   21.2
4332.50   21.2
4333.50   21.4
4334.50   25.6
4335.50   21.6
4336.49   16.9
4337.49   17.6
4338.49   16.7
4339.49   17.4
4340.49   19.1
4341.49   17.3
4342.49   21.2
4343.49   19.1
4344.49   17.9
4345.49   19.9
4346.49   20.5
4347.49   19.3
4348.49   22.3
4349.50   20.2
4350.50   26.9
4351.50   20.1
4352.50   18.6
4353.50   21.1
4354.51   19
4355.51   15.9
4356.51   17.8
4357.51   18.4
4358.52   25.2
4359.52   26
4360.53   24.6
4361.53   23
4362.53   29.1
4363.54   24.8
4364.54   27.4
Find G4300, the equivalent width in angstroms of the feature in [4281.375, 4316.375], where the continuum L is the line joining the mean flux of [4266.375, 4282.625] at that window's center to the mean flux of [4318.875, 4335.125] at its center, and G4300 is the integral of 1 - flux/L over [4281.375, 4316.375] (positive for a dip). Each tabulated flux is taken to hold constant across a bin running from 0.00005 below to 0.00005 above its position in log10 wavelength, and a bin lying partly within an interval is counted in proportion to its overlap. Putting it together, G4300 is 5.79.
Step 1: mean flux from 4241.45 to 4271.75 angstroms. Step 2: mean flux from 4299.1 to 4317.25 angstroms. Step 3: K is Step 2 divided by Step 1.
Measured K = 0.77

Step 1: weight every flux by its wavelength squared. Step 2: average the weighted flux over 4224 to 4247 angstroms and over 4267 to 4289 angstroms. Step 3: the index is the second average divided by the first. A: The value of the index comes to 1.05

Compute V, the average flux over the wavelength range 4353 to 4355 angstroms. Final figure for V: 20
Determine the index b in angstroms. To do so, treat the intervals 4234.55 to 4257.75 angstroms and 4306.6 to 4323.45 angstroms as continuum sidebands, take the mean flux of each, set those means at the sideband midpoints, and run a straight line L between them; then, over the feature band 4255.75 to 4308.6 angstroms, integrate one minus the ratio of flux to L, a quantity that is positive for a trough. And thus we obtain 3.7 angstroms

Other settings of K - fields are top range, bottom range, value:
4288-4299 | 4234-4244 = 0.90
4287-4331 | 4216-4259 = 0.94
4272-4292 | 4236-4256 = 0.94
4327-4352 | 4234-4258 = 1.06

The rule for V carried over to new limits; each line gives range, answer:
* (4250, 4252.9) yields 19.8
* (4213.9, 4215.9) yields 21.4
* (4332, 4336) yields 22.5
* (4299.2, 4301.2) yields 14.5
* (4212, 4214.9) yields 22.3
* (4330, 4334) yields 21.6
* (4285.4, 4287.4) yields 18.4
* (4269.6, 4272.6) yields 15.3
